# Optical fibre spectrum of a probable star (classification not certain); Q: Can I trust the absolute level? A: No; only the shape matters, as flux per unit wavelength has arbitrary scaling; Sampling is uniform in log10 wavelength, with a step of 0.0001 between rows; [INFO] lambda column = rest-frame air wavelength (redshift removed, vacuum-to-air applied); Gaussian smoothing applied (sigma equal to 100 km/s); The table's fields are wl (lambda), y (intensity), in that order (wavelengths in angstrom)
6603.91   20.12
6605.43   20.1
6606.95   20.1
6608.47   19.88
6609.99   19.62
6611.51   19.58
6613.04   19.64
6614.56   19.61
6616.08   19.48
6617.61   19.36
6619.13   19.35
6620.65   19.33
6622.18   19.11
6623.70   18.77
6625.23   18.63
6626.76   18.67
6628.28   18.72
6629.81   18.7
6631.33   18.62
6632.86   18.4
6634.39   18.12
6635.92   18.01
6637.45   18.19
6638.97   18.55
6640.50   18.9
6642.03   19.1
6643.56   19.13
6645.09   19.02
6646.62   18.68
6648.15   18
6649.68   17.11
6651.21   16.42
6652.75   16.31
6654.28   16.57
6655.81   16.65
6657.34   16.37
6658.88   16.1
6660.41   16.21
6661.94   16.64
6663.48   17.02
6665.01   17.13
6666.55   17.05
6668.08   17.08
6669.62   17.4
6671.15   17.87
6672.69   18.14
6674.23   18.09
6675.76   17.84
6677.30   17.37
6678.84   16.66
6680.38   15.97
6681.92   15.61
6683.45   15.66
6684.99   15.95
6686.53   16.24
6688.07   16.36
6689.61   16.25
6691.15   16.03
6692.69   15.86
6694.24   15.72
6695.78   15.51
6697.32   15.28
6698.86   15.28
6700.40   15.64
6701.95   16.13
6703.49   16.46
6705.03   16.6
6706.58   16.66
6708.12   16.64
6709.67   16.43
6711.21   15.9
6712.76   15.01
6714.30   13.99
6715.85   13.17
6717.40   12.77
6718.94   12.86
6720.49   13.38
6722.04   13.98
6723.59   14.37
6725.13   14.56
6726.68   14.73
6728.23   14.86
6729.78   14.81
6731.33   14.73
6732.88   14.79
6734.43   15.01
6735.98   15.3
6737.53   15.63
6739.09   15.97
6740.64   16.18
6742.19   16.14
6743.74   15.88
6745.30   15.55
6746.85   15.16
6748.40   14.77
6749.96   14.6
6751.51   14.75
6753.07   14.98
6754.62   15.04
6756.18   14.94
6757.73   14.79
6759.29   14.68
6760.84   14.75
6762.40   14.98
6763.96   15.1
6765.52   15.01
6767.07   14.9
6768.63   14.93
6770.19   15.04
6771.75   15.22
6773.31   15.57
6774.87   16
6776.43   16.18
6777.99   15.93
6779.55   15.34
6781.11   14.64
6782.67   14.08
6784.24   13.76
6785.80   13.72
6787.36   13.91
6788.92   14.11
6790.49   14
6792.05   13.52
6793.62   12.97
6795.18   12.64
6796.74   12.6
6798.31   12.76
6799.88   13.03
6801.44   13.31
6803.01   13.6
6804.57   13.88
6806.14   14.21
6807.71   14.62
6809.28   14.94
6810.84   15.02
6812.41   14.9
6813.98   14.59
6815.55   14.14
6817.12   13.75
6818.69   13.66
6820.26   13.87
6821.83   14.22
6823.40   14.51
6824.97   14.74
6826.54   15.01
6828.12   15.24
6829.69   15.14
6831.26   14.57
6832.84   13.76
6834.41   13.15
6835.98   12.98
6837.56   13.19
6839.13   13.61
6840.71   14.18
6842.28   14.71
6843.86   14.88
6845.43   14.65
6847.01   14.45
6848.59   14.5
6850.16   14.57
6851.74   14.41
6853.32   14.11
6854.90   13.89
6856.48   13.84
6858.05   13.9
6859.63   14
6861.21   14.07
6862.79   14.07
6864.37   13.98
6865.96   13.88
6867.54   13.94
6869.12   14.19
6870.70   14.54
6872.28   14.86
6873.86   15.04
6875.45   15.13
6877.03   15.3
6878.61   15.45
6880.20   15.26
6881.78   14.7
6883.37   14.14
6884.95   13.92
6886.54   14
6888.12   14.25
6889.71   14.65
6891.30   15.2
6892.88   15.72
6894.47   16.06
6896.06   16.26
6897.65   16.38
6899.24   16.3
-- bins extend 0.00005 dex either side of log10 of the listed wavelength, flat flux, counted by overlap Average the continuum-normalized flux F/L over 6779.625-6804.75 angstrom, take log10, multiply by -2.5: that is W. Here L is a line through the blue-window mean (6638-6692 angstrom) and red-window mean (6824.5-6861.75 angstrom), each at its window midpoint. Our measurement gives 0.11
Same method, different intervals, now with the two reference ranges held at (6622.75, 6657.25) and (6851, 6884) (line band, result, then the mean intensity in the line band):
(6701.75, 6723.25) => 0.14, 15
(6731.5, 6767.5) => 0.08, 15.2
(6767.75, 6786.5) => 0.06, 15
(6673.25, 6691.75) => 0.06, 16.5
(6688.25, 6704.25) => 0.09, 15.8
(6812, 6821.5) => 0.08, 14.1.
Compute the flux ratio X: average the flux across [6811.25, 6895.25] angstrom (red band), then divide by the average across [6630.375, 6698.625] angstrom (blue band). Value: 0.84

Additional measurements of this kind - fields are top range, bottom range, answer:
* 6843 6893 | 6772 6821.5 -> 1.02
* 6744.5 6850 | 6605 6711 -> 0.82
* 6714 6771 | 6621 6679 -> 0.83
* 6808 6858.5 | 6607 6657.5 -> 0.77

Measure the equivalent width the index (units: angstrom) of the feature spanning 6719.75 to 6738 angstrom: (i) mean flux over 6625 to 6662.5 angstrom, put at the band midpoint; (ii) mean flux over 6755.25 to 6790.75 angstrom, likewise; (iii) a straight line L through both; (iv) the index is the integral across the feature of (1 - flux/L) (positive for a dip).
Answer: 1.38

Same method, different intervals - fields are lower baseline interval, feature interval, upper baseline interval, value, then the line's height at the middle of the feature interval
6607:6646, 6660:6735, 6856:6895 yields 8.30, 17.7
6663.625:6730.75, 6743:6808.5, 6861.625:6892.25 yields 3.23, 15.3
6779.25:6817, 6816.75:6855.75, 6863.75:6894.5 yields 0.10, 14.3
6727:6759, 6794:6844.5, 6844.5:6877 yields 2.04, 14.6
